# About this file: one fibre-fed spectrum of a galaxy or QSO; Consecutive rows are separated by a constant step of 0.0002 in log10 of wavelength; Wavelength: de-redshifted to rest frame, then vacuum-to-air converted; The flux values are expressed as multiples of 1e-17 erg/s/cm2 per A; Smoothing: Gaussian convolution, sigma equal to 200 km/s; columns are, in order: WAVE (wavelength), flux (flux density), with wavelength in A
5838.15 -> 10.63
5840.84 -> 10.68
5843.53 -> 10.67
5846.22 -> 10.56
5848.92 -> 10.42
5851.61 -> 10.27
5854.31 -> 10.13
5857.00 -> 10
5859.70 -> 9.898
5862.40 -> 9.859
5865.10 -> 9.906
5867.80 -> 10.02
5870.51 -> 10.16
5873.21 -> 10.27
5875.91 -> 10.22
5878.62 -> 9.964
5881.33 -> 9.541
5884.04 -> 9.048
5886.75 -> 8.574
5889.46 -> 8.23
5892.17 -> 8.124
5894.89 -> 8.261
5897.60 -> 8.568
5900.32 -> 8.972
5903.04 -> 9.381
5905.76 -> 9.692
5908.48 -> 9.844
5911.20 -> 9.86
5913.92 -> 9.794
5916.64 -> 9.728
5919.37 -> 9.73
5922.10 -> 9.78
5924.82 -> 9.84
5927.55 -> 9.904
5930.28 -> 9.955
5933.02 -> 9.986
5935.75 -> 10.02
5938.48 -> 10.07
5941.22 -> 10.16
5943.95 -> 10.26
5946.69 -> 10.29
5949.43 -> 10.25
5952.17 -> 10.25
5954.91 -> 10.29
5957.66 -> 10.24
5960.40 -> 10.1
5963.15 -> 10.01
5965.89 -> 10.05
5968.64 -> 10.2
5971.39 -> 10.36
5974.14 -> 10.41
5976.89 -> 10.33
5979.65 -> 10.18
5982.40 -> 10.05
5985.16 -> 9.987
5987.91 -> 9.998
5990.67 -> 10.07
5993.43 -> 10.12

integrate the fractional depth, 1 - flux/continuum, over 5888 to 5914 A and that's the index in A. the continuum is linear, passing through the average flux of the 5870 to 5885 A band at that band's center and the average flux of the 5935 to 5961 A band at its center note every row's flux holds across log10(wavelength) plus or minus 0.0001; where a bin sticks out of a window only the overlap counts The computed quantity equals 2.5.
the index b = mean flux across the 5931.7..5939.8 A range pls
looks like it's 10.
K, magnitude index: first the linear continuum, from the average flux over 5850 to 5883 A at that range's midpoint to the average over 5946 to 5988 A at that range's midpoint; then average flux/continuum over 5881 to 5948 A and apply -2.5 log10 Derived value 0.07 mag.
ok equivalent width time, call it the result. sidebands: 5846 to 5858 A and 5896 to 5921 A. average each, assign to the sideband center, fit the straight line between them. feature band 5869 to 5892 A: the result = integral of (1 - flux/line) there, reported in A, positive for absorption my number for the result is 1.0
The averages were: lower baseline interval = 10.3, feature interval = 9.43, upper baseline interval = 9.5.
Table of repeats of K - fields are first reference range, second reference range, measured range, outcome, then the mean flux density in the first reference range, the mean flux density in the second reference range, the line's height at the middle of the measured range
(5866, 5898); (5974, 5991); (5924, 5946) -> -0.034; 9.28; 10.1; 9.73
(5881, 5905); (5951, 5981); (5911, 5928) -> -0.060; 8.73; 10.2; 9.27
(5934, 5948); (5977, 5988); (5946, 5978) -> -0.011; 10.2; 10.1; 10.1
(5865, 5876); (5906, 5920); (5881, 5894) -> 0.161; 10.1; 9.79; 9.99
